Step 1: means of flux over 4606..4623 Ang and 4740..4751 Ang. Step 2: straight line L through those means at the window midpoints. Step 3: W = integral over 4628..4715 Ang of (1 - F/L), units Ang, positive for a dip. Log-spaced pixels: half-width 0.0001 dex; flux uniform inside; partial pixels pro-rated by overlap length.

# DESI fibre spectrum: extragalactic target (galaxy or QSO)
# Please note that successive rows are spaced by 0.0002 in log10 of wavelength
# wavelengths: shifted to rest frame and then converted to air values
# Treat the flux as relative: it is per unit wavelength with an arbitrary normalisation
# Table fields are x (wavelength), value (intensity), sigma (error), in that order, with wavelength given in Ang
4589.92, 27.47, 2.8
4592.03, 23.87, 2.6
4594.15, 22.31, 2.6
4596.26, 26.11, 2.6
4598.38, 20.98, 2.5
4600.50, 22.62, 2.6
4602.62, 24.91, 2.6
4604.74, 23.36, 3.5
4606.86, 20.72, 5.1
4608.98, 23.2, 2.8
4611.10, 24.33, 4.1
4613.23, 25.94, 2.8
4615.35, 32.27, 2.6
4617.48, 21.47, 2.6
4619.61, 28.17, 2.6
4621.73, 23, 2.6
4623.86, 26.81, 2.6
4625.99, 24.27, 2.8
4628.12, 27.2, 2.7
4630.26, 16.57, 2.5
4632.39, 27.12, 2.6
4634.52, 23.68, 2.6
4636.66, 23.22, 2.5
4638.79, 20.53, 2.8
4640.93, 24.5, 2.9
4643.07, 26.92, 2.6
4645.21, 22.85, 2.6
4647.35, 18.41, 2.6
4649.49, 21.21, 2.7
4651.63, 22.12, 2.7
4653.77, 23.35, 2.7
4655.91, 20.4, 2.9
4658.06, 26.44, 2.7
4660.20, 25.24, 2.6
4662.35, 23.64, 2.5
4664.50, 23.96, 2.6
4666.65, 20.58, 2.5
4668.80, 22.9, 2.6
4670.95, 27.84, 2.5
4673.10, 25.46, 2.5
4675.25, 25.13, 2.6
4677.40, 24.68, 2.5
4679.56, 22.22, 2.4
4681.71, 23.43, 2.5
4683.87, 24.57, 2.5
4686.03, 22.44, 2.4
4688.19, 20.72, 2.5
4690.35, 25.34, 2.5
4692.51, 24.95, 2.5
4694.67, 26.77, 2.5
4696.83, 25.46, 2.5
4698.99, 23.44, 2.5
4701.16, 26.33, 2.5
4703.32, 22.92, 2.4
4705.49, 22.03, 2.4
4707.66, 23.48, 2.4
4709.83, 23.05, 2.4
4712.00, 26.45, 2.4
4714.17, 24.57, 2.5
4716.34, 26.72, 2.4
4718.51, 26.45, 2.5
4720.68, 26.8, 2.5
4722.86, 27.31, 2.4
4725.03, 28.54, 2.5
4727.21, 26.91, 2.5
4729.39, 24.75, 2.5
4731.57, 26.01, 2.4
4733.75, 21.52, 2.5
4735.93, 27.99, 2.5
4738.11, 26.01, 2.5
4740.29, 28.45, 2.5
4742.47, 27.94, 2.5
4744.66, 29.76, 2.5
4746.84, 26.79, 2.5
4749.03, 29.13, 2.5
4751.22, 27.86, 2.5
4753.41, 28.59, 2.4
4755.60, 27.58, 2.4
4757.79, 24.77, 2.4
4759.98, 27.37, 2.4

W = 9.1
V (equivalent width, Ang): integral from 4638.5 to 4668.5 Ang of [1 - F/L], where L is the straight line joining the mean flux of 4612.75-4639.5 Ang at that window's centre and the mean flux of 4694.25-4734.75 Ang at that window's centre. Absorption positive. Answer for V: 2.3 Ang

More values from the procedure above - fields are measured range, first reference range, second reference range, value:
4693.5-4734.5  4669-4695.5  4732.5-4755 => 1.1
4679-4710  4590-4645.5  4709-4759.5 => 2.4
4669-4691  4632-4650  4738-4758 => 0.6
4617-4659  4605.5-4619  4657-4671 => 1.7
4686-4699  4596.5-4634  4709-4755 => 0.8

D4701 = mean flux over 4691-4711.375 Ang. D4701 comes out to 24.3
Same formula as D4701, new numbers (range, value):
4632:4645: 24.1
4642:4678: 23.6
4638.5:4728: 24.2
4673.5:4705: 24.2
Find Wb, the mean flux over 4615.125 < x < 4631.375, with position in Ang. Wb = 24.6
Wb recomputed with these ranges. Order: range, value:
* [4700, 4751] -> 26.1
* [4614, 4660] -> 23.9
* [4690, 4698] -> 25.7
